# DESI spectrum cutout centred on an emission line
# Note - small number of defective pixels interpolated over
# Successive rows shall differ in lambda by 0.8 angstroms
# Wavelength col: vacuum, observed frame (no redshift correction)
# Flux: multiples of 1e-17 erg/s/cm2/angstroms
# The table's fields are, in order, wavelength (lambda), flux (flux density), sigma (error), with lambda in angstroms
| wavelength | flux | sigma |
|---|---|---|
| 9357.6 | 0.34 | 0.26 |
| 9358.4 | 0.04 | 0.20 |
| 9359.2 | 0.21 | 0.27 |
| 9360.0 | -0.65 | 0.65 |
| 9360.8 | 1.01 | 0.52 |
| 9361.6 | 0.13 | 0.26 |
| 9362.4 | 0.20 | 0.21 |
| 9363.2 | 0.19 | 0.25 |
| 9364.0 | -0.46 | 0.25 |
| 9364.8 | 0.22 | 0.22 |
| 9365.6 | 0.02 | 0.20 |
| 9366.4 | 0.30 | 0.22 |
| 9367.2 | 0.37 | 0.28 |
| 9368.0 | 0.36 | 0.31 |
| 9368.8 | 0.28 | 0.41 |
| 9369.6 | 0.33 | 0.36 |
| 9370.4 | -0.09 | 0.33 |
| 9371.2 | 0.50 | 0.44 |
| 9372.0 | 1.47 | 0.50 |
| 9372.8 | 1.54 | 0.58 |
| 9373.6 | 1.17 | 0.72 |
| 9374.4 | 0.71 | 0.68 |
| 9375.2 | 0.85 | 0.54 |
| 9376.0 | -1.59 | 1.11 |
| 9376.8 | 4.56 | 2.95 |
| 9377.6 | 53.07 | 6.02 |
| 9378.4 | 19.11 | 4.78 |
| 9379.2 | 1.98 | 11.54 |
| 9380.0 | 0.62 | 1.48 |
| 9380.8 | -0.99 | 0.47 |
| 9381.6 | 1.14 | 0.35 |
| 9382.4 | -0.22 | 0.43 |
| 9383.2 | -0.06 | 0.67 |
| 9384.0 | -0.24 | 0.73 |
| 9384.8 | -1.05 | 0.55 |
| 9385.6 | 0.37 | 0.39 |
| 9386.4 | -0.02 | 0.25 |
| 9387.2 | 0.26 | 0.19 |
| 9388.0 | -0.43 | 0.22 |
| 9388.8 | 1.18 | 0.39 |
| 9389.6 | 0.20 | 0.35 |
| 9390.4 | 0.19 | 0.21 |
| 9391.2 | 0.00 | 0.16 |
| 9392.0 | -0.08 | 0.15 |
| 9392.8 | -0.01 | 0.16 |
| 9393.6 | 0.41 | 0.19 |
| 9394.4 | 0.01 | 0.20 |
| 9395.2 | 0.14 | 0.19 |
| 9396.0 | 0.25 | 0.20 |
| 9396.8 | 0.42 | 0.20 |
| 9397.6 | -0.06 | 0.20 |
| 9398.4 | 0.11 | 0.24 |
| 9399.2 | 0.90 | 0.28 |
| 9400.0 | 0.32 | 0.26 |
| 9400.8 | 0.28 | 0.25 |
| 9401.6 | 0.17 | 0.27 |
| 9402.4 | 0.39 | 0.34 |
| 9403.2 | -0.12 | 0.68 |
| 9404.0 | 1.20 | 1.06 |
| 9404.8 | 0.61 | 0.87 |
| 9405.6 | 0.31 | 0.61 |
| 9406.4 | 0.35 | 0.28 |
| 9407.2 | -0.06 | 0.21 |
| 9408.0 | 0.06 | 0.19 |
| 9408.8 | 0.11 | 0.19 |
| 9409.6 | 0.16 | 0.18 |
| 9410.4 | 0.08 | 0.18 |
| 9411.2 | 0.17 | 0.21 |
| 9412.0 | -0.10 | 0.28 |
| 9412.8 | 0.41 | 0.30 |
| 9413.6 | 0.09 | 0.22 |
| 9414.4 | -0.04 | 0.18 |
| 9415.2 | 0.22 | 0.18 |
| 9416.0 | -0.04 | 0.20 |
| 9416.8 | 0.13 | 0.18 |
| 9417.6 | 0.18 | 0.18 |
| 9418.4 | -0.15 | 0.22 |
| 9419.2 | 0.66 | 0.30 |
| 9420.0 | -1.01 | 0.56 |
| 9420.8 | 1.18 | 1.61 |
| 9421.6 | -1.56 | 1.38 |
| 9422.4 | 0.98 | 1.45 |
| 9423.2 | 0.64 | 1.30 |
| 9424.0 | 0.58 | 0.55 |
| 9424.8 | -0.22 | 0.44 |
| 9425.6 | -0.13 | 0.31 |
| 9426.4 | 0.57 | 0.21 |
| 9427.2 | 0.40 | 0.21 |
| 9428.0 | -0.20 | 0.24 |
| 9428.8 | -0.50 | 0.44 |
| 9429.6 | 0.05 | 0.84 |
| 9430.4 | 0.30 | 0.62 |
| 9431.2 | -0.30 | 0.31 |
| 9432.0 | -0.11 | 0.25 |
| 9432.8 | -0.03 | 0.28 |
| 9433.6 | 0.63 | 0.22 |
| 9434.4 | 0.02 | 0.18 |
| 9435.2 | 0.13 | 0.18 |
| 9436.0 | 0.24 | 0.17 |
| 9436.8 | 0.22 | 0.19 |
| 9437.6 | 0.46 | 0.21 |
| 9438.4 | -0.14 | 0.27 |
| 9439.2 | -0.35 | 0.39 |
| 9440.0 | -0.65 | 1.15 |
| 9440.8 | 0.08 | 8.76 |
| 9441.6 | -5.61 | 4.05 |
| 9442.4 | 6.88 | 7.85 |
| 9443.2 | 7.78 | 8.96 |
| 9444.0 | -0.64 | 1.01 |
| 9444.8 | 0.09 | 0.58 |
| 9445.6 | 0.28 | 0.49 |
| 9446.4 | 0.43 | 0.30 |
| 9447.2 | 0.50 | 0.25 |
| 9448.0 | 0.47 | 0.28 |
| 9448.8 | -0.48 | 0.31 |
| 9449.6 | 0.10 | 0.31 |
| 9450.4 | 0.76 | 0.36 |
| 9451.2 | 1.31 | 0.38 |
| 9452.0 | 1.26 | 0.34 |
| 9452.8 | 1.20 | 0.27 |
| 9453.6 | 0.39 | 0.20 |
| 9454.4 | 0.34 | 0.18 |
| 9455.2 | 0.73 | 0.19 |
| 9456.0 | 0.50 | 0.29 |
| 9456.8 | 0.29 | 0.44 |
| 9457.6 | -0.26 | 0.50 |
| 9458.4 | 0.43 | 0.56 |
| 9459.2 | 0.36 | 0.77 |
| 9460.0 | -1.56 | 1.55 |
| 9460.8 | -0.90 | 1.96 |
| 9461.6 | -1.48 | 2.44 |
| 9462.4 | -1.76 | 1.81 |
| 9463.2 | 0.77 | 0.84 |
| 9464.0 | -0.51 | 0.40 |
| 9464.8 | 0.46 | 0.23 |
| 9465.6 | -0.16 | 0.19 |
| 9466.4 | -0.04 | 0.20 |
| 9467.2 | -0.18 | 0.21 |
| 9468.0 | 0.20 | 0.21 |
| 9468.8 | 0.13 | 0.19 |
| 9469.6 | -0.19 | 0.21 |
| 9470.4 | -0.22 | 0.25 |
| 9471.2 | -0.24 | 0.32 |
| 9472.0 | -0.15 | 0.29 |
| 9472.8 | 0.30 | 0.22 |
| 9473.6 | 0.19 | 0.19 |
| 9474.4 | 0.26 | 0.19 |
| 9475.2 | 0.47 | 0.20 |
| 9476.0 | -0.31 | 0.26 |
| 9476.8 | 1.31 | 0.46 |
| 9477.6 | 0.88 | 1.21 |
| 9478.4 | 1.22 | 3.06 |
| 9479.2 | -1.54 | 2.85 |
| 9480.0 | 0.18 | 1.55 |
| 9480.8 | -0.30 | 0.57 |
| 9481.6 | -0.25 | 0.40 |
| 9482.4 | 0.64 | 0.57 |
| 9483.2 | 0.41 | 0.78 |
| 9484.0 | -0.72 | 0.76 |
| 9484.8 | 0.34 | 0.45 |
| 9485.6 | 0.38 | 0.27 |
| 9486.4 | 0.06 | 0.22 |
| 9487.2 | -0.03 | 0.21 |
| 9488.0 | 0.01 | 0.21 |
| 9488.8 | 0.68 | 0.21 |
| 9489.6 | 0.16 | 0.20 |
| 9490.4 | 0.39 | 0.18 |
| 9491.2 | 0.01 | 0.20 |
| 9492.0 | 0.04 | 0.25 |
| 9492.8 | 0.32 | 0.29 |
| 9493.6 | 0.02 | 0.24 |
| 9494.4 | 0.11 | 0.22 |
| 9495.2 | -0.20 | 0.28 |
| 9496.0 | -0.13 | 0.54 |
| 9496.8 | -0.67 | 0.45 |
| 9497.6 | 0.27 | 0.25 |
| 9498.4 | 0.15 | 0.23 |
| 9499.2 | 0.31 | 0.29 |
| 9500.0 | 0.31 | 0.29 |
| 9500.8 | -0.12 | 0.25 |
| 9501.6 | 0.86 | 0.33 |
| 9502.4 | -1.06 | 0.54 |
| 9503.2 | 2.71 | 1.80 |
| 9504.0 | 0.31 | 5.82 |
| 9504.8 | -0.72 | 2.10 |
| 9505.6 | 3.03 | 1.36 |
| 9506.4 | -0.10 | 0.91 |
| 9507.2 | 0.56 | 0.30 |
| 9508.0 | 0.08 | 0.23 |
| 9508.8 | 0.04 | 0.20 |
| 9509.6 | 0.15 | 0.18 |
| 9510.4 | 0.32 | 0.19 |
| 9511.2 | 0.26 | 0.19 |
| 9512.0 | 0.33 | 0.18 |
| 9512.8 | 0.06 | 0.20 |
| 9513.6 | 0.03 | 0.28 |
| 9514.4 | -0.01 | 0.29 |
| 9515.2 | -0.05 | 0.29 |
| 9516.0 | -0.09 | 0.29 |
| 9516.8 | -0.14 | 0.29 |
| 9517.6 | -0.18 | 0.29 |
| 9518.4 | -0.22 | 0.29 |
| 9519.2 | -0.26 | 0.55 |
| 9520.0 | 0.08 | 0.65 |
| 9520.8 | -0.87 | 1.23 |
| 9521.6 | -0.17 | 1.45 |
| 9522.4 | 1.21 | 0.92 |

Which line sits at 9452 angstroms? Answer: [O III] 5007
